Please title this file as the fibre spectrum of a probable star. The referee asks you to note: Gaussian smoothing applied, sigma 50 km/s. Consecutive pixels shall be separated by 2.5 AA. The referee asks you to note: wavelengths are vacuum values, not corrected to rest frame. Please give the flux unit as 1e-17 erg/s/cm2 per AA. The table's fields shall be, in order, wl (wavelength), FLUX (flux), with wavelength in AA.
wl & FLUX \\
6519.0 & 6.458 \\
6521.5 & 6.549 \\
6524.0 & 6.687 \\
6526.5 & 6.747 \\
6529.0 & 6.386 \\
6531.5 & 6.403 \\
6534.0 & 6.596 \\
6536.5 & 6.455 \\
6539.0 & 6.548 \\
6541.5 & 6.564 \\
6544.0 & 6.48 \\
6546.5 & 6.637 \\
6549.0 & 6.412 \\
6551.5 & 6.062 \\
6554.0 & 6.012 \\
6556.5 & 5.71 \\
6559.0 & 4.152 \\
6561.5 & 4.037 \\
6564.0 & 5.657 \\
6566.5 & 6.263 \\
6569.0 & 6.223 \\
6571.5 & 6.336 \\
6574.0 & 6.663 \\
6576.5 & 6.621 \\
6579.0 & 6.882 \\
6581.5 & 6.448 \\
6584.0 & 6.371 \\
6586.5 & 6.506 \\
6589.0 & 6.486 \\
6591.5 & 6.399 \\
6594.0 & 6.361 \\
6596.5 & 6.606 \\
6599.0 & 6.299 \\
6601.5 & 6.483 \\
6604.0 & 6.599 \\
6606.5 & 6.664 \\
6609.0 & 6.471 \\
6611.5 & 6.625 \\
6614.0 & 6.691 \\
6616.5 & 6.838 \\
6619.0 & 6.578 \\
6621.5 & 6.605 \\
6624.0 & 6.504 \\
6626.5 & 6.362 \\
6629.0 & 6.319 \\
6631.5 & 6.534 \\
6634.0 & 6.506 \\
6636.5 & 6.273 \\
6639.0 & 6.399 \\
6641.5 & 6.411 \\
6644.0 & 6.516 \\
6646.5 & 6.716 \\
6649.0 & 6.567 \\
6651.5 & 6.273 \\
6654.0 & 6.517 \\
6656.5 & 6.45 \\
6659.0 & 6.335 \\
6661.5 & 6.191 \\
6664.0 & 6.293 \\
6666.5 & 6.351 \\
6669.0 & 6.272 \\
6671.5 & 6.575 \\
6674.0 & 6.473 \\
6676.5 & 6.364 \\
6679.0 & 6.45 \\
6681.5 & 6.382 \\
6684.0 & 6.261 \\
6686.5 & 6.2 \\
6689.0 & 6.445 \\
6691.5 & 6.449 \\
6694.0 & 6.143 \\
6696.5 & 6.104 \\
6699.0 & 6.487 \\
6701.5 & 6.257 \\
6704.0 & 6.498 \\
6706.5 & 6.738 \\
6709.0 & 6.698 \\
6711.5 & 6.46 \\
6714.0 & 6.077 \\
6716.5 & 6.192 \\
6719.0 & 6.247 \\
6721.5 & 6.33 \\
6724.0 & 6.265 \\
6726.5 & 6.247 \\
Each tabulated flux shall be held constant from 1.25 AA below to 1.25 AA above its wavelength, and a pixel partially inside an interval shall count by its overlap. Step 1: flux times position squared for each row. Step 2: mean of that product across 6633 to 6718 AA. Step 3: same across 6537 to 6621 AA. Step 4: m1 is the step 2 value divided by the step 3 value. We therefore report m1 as 1.0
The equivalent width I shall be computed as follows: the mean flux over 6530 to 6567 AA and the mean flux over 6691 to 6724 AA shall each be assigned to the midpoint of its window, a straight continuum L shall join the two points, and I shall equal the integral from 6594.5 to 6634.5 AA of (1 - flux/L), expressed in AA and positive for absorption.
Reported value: -2.6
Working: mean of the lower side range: 6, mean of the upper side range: 6.35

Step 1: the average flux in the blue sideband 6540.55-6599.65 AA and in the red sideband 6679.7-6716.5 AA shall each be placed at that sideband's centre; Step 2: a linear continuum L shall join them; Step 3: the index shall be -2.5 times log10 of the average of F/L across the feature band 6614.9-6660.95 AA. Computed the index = -0.04 mag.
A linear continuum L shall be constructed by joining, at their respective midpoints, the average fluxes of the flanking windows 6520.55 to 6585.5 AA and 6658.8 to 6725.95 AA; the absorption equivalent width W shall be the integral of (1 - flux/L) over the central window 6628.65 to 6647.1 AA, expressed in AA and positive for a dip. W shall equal -0.5 AA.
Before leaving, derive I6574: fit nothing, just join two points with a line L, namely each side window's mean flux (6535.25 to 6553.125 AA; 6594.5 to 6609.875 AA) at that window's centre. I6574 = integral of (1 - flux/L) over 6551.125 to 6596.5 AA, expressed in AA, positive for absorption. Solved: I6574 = 2.8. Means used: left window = 6.44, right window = 6.51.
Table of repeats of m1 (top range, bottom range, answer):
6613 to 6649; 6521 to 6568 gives 1.09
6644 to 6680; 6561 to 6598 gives 1.04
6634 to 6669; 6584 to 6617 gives 1.00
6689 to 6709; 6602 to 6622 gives 0.99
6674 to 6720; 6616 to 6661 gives 1.00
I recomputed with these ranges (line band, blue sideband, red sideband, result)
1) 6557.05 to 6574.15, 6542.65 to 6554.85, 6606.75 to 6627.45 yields 2.3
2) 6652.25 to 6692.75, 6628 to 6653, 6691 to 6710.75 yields 0.4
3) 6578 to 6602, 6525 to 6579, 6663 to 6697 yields -1.0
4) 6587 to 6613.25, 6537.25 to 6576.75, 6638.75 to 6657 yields -1.1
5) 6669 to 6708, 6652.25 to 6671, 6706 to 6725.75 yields -0.2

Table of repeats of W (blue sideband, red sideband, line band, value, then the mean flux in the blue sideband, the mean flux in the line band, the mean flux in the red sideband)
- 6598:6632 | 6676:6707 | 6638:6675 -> 0.12 AA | 6.54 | 6.42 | 6.36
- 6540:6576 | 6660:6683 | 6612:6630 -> -1.09 AA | 5.96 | 6.56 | 6.37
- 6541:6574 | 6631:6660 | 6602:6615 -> -0.79 AA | 5.9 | 6.6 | 6.46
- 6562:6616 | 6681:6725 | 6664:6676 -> -0.06 AA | 6.43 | 6.4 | 6.35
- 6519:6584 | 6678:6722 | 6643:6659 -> -0.45 AA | 6.23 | 6.49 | 6.36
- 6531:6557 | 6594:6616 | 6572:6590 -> -0.22 AA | 6.37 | 6.56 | 6.55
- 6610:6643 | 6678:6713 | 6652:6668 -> 0.26 AA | 6.51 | 6.35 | 6.4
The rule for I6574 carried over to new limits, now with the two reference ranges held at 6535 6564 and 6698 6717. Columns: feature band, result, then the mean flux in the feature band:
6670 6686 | -0.2 AA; 6.41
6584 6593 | -0.6 AA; 6.45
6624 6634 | -0.4 AA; 6.43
